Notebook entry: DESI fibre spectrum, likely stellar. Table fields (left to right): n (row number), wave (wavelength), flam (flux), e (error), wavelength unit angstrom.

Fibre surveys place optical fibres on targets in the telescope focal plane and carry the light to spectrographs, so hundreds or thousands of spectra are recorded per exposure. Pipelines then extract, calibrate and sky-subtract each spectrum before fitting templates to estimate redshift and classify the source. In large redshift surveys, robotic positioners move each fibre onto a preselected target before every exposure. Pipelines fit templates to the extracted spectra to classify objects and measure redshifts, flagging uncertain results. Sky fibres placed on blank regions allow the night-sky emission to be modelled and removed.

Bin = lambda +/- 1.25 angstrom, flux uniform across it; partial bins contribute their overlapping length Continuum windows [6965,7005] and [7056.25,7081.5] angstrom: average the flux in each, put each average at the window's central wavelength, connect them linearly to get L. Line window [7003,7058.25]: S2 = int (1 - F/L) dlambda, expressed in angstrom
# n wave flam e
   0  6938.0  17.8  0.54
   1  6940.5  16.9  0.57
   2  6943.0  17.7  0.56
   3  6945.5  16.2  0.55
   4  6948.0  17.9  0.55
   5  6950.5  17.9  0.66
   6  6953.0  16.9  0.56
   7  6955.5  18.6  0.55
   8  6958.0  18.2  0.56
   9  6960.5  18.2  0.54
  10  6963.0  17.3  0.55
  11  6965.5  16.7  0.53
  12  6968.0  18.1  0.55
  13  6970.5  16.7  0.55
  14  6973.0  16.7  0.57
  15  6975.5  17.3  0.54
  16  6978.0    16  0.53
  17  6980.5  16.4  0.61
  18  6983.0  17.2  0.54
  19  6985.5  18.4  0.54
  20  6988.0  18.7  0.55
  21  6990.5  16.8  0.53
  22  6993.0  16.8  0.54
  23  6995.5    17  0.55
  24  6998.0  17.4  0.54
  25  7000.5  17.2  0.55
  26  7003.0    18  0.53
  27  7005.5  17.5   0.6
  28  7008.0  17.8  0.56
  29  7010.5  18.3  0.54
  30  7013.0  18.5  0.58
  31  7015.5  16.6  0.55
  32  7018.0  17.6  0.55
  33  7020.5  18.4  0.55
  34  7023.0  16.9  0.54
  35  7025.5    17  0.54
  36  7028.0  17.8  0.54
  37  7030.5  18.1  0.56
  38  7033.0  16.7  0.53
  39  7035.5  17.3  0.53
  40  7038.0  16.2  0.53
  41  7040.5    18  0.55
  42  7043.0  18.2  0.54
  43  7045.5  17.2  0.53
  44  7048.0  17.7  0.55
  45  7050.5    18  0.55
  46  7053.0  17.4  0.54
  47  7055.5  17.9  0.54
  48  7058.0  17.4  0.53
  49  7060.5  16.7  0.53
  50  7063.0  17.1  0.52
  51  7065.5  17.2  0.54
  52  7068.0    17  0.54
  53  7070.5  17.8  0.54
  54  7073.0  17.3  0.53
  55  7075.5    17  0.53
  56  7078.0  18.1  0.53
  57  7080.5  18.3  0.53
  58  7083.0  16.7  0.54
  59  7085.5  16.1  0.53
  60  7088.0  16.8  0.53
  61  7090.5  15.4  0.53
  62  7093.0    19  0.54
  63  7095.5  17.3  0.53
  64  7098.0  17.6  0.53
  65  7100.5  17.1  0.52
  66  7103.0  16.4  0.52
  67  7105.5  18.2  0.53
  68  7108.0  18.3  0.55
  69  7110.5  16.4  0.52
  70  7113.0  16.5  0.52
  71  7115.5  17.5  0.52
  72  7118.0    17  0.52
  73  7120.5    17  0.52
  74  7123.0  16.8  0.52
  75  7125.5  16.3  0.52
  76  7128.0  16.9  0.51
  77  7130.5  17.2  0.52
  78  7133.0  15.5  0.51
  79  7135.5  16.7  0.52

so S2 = -0.8 angstrom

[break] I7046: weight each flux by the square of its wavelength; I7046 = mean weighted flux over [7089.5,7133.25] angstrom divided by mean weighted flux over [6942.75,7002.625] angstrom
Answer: 1.0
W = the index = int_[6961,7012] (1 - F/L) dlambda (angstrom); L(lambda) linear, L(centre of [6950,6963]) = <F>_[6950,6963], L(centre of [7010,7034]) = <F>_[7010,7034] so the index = 1.2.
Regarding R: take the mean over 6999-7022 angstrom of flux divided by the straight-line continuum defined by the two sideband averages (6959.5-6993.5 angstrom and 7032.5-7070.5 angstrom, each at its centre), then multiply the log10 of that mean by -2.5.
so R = -0.03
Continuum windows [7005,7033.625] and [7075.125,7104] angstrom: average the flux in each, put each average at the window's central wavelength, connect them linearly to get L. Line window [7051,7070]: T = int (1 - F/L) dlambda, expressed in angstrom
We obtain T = 0.1 angstrom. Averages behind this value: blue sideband 17.6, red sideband 17.2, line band 17.3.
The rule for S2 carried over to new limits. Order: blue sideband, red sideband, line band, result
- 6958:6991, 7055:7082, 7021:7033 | 0.0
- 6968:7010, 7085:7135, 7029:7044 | -0.2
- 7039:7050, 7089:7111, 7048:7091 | 0.8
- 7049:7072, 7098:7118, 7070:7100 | 0.1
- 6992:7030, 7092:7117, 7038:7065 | 0.0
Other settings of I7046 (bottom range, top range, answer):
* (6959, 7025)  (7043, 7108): 1.02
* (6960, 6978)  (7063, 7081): 1.05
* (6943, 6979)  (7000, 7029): 1.03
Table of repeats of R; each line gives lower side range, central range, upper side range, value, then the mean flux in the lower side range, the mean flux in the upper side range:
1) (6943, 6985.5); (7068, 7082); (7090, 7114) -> -0.02 mag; 17.3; 17.3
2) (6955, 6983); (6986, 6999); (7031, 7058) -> 0.00 mag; 17.3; 17.5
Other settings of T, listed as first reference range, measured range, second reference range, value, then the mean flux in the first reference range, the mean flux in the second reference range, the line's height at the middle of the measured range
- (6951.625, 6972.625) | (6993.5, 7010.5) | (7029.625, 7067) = 0.0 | 17.6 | 17.4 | 17.5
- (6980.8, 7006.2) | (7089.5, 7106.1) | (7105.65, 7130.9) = -0.2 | 17.5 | 17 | 17.1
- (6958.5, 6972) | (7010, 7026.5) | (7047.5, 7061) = -0.1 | 17.4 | 17.6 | 17.5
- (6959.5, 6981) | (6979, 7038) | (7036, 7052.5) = -0.6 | 17.1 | 17.5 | 17.3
